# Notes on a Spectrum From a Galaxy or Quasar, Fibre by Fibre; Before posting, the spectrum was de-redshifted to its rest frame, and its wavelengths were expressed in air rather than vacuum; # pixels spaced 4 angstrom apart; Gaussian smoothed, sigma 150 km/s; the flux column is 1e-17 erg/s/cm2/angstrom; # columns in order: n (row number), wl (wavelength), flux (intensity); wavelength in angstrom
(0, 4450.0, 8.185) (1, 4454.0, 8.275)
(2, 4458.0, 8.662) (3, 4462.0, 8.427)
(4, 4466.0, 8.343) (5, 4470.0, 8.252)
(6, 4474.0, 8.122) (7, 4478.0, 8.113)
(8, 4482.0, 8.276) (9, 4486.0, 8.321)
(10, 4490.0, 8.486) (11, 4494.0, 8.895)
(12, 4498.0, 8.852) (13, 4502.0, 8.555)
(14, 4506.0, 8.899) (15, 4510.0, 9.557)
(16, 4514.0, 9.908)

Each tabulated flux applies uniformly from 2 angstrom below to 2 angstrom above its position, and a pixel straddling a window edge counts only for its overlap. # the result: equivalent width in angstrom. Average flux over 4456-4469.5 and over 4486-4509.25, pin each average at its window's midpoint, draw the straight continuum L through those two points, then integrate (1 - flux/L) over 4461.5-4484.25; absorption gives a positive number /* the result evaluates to 0.8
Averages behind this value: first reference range 8.45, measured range 8.24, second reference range 8.75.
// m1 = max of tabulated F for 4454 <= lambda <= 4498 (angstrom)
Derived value 8.895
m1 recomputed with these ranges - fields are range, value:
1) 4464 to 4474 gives 8.343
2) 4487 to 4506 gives 8.899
